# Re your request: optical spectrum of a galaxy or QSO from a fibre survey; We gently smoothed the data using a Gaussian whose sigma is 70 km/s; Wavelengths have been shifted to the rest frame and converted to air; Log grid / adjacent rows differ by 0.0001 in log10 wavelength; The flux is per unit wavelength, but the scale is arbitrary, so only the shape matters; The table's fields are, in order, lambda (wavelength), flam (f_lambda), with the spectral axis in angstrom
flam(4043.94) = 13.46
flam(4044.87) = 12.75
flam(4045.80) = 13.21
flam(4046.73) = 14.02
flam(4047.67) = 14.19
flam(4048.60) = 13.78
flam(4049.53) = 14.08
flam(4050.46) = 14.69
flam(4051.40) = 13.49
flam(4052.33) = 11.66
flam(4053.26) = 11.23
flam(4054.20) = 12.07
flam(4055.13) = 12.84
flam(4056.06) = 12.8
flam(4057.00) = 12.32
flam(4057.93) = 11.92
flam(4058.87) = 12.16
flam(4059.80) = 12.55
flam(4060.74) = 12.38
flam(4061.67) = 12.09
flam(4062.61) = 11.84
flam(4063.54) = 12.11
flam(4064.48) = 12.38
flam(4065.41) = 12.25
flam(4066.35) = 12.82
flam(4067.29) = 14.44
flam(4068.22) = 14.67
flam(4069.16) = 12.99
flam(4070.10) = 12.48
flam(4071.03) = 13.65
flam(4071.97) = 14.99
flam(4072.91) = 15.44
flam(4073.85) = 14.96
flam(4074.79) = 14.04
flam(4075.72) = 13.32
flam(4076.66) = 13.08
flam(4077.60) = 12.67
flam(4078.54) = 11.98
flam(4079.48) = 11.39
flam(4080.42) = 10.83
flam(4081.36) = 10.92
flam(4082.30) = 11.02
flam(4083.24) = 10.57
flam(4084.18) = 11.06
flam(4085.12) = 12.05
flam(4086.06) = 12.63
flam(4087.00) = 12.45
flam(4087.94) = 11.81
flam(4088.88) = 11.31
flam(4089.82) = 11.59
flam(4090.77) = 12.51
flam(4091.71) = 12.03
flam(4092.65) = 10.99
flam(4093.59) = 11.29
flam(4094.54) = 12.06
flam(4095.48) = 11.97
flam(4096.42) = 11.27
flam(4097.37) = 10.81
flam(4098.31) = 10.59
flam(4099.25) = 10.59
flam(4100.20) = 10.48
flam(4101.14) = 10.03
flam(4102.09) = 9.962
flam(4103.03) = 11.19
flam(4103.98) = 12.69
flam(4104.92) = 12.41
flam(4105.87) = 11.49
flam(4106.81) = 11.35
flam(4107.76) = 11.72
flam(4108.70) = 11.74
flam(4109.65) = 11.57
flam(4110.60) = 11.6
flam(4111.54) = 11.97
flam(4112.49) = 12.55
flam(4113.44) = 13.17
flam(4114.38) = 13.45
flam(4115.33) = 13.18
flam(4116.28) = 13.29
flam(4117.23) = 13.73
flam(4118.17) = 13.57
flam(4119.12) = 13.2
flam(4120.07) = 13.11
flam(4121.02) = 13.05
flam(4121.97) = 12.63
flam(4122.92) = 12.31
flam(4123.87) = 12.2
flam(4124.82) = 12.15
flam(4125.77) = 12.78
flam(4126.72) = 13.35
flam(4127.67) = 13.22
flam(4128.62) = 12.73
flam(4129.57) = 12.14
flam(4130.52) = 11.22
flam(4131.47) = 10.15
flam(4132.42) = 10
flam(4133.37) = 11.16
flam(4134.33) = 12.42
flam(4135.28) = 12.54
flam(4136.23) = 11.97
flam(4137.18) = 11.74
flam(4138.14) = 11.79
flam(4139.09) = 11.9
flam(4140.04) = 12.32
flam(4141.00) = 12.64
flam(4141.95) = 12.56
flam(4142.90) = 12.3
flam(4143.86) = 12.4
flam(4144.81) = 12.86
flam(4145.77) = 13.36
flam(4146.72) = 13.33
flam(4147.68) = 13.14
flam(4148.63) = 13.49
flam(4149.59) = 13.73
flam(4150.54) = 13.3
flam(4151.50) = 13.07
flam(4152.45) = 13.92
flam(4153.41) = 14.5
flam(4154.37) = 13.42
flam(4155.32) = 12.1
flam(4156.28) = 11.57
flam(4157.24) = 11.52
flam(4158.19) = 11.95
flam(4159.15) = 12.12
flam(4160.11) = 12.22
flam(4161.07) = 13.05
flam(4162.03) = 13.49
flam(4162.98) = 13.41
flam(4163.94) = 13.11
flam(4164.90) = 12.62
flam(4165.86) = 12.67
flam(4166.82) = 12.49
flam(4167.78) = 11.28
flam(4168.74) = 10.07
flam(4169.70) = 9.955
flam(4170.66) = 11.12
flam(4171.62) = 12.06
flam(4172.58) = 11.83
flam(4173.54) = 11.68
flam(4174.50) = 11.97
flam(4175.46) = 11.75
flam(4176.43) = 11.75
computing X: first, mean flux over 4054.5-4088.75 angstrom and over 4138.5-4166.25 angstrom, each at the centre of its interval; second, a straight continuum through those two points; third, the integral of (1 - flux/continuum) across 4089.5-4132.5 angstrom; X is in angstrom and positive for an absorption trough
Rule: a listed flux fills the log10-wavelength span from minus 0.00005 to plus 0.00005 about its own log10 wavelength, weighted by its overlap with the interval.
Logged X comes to 2.40 angstrom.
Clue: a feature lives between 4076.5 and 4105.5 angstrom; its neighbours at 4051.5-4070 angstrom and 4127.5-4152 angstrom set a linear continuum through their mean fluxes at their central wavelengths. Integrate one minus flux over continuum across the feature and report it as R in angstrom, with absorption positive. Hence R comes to 2.3 angstrom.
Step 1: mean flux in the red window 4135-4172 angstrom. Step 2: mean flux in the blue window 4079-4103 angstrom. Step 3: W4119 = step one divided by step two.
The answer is 1.11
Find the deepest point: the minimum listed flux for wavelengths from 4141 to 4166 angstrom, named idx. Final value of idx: 11.52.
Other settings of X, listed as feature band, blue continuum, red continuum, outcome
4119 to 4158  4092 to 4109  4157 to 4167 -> -1.3 angstrom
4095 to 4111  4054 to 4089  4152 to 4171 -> 1.6 angstrom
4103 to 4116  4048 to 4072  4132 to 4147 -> 0.3 angstrom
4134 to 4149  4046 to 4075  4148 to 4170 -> 0.2 angstrom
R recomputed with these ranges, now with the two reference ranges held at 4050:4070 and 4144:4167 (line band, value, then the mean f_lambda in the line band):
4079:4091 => 1.12 angstrom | 11.5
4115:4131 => 0.03 angstrom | 12.8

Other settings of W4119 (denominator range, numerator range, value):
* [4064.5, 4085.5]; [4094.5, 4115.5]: 0.91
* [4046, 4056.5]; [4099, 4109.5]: 0.86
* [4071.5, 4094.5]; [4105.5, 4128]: 1.03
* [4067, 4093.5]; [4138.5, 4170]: 1.01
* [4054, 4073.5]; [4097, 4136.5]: 0.93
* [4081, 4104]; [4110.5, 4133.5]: 1.10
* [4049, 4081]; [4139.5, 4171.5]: 0.97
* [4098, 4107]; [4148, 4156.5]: 1.20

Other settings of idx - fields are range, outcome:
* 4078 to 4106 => 9.962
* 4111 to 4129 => 11.97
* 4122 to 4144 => 10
